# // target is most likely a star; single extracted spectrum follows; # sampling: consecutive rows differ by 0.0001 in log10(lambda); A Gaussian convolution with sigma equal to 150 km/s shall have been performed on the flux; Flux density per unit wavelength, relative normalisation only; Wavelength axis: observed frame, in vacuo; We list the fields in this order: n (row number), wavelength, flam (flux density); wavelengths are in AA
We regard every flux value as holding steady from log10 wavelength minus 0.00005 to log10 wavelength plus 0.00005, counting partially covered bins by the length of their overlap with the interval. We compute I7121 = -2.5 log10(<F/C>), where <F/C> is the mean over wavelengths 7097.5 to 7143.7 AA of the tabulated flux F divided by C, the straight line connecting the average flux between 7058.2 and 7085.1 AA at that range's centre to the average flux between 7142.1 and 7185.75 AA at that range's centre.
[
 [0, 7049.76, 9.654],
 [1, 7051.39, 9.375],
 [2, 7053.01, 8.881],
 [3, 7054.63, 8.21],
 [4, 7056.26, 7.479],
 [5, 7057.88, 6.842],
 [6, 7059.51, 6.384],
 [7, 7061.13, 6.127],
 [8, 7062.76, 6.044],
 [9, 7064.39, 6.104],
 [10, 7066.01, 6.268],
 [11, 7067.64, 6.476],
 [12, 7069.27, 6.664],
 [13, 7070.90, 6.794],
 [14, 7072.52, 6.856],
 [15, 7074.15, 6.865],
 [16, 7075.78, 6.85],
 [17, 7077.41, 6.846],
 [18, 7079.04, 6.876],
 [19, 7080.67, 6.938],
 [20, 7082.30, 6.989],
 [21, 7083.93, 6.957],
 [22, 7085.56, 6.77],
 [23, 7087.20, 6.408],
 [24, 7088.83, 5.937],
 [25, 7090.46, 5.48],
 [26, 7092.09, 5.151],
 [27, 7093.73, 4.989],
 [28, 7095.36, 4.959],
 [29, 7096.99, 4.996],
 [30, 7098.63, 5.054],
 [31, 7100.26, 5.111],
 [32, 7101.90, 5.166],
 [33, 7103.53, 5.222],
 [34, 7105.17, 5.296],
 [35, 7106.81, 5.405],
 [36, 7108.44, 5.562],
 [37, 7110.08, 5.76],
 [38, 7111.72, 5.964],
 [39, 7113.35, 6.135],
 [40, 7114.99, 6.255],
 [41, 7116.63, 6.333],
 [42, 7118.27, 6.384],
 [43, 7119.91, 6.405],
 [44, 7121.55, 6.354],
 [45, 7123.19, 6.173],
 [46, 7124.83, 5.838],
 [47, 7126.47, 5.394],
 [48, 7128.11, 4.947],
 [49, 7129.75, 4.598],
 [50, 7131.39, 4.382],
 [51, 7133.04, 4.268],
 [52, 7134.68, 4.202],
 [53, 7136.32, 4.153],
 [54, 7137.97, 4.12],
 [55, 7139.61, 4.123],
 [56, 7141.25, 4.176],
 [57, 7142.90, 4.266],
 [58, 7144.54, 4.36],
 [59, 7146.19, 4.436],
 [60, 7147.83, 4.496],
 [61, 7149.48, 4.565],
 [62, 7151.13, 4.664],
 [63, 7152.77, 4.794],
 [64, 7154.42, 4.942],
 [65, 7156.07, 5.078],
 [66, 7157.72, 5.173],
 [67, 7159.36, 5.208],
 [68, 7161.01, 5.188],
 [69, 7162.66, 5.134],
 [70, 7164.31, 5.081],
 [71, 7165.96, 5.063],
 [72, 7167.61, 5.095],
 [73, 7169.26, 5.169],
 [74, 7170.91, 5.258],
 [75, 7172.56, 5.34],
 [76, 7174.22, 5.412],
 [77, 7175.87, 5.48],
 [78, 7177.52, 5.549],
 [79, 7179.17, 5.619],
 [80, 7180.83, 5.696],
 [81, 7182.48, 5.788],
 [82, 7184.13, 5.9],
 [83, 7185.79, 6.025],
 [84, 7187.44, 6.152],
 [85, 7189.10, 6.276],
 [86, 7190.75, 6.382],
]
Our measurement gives 0.12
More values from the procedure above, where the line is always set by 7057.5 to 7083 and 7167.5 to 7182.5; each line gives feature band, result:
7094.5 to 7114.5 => 0.15 mag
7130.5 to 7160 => 0.26 mag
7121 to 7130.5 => 0.09 mag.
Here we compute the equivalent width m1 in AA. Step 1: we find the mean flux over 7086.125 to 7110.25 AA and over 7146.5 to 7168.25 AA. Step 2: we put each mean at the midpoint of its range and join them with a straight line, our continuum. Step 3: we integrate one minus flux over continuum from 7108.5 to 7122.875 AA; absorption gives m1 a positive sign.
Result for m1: -2.5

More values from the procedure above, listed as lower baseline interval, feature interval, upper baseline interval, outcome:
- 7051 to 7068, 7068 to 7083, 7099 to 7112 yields -0.83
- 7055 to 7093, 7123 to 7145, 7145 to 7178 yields 3.67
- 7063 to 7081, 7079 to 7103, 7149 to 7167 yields 1.89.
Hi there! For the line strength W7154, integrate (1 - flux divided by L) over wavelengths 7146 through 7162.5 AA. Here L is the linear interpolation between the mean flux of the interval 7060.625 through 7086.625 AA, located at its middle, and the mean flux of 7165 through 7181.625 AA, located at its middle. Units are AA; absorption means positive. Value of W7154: 2.1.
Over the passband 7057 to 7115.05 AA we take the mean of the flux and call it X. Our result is 6.07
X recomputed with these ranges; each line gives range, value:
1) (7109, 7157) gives 5.09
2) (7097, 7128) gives 5.73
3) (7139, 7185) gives 5.04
